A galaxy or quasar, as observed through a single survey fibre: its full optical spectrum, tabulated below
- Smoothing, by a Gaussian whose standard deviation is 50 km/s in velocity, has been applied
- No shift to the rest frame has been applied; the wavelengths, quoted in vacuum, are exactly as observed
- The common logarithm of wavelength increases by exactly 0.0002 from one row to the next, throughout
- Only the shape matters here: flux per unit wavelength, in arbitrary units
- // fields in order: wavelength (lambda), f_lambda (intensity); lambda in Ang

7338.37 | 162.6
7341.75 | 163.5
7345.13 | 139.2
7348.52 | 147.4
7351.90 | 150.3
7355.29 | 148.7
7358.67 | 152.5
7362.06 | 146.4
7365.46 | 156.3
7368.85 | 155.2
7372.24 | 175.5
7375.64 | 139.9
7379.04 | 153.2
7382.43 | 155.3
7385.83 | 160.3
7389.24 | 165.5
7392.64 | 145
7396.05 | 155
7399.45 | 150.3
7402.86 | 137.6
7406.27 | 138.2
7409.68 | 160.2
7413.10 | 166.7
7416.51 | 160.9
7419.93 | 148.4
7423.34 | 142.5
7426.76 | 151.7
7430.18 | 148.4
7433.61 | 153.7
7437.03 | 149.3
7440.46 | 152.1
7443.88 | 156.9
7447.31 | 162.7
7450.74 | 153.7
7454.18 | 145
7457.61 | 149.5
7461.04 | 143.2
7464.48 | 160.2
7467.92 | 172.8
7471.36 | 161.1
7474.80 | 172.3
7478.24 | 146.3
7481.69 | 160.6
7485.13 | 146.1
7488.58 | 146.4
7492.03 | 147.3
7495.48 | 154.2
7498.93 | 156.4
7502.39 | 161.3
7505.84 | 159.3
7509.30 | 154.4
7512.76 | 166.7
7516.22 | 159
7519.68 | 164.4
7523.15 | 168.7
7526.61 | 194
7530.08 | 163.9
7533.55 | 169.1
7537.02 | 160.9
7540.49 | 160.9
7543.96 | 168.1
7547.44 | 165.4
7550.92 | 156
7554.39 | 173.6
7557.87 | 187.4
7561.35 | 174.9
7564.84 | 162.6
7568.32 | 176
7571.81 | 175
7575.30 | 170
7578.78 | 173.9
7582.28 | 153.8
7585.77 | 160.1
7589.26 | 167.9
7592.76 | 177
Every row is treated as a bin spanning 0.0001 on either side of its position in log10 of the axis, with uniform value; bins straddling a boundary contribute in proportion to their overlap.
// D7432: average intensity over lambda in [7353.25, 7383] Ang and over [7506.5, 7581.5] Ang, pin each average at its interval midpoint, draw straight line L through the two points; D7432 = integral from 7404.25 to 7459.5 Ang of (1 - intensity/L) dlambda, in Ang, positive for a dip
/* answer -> 2.3 Ang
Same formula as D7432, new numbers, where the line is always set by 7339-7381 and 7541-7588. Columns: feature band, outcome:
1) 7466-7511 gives 1.64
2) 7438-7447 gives 0.22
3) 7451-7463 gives 0.98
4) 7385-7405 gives 0.48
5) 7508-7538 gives -0.29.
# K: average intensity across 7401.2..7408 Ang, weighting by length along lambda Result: 138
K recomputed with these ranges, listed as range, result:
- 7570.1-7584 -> 168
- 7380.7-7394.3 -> 157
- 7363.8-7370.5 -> 156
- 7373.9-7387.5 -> 152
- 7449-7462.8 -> 148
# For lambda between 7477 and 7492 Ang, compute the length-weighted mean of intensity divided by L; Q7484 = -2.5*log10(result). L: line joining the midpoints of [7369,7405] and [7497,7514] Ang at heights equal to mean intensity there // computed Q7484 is 0.061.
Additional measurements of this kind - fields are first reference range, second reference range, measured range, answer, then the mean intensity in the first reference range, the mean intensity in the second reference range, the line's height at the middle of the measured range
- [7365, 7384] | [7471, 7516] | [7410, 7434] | 0.02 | 156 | 156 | 156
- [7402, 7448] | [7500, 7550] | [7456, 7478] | -0.01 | 152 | 165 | 158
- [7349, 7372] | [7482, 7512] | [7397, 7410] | 0.05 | 153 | 154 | 153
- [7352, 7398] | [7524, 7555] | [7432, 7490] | 0.04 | 154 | 168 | 161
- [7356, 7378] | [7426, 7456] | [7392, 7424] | 0.02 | 154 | 153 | 153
